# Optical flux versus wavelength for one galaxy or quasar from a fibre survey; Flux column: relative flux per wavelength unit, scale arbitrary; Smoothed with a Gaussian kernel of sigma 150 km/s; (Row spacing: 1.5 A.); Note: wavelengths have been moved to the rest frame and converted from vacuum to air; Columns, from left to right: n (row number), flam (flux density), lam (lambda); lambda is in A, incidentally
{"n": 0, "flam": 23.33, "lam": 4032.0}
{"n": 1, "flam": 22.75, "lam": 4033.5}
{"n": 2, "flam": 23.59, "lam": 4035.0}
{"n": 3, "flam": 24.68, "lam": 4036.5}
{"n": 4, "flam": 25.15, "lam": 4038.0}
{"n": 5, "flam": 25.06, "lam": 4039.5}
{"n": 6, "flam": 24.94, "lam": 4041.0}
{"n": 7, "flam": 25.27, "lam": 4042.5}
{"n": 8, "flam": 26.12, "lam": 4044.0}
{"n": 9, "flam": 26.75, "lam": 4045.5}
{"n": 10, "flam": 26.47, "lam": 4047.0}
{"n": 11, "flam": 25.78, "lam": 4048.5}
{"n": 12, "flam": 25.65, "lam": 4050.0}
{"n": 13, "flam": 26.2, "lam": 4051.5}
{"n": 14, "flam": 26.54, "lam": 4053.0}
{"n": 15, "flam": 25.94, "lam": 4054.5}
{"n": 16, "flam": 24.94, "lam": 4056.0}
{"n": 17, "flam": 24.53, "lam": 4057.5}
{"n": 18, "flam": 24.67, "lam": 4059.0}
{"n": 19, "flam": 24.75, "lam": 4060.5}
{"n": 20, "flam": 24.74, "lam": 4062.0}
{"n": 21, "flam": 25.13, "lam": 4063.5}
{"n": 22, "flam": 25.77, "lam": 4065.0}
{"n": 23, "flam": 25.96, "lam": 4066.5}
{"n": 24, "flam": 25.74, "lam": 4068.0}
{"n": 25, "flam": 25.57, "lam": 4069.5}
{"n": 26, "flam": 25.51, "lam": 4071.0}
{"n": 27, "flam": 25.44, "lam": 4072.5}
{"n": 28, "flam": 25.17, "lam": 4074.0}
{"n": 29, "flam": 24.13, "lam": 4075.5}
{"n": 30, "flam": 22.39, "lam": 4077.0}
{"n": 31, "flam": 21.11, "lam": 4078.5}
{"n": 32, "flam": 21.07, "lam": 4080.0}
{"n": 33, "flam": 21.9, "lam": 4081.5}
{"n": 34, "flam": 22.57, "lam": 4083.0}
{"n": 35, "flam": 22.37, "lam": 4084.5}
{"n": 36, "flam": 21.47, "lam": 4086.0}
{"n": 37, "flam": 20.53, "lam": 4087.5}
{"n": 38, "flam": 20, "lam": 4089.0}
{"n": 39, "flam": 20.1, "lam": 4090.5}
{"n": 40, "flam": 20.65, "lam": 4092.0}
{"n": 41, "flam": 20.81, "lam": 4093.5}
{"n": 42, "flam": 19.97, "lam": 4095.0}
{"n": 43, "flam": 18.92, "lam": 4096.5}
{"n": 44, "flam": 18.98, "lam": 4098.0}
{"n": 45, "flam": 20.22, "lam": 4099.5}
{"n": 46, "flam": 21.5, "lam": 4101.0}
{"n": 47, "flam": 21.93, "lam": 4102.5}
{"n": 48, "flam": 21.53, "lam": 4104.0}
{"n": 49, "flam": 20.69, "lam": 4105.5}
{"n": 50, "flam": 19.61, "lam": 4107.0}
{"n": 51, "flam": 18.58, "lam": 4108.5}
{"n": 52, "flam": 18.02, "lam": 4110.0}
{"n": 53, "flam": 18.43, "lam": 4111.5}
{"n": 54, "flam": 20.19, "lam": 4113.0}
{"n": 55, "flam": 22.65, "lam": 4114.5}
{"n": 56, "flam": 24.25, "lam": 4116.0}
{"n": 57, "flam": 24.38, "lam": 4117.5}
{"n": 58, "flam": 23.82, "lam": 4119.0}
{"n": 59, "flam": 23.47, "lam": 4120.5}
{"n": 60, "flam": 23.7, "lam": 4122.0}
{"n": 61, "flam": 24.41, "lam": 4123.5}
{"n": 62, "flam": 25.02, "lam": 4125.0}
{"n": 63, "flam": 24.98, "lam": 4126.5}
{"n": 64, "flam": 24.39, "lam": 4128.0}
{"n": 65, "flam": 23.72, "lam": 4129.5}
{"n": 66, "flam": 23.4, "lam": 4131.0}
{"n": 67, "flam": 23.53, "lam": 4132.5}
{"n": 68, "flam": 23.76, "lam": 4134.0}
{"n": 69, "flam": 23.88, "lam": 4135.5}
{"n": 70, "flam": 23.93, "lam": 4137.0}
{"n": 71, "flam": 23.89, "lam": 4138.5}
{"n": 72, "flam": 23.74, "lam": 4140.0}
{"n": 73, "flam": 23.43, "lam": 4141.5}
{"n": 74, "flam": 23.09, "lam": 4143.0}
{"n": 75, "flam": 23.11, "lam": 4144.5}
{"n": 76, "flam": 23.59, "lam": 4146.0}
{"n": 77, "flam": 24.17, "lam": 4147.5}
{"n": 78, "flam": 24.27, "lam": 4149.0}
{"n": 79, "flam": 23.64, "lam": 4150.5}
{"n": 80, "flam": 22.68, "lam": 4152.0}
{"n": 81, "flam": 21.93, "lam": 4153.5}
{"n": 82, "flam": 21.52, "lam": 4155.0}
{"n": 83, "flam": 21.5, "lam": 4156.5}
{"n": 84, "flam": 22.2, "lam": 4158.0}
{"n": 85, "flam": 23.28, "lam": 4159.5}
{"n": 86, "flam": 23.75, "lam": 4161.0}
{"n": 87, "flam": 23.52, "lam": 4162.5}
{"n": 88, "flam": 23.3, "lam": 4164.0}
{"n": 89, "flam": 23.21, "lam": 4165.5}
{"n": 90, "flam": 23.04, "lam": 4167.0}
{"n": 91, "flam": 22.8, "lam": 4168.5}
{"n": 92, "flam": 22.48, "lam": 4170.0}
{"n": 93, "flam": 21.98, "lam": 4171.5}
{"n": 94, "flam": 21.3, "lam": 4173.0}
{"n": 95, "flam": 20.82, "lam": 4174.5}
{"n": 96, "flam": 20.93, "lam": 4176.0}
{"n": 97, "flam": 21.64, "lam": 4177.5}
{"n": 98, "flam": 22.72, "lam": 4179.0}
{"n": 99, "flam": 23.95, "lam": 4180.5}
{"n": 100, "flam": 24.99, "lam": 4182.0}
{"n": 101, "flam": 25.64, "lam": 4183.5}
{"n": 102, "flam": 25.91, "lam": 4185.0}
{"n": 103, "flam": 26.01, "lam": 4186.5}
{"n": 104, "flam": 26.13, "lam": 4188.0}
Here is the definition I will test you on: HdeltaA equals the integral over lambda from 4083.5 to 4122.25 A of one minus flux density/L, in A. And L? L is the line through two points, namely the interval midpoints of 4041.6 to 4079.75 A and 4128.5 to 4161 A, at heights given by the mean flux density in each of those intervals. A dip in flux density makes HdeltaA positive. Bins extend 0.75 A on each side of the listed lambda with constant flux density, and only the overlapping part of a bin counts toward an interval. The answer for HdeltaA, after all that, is 5.1 A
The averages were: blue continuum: 25.2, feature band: 21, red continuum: 23.3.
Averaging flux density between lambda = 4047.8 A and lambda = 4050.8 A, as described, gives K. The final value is 25.7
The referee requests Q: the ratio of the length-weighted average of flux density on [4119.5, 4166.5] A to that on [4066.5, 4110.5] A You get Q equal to 1.1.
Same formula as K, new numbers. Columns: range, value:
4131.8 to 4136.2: 23.7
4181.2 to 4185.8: 25.5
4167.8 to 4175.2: 21.9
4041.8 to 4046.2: 26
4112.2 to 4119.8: 23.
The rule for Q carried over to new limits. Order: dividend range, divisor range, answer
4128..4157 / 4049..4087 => 0.96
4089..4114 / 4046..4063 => 0.79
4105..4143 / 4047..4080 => 0.91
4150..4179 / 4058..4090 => 0.95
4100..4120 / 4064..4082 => 0.88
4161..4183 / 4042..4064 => 0.89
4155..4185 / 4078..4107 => 1.10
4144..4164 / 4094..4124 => 1.08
